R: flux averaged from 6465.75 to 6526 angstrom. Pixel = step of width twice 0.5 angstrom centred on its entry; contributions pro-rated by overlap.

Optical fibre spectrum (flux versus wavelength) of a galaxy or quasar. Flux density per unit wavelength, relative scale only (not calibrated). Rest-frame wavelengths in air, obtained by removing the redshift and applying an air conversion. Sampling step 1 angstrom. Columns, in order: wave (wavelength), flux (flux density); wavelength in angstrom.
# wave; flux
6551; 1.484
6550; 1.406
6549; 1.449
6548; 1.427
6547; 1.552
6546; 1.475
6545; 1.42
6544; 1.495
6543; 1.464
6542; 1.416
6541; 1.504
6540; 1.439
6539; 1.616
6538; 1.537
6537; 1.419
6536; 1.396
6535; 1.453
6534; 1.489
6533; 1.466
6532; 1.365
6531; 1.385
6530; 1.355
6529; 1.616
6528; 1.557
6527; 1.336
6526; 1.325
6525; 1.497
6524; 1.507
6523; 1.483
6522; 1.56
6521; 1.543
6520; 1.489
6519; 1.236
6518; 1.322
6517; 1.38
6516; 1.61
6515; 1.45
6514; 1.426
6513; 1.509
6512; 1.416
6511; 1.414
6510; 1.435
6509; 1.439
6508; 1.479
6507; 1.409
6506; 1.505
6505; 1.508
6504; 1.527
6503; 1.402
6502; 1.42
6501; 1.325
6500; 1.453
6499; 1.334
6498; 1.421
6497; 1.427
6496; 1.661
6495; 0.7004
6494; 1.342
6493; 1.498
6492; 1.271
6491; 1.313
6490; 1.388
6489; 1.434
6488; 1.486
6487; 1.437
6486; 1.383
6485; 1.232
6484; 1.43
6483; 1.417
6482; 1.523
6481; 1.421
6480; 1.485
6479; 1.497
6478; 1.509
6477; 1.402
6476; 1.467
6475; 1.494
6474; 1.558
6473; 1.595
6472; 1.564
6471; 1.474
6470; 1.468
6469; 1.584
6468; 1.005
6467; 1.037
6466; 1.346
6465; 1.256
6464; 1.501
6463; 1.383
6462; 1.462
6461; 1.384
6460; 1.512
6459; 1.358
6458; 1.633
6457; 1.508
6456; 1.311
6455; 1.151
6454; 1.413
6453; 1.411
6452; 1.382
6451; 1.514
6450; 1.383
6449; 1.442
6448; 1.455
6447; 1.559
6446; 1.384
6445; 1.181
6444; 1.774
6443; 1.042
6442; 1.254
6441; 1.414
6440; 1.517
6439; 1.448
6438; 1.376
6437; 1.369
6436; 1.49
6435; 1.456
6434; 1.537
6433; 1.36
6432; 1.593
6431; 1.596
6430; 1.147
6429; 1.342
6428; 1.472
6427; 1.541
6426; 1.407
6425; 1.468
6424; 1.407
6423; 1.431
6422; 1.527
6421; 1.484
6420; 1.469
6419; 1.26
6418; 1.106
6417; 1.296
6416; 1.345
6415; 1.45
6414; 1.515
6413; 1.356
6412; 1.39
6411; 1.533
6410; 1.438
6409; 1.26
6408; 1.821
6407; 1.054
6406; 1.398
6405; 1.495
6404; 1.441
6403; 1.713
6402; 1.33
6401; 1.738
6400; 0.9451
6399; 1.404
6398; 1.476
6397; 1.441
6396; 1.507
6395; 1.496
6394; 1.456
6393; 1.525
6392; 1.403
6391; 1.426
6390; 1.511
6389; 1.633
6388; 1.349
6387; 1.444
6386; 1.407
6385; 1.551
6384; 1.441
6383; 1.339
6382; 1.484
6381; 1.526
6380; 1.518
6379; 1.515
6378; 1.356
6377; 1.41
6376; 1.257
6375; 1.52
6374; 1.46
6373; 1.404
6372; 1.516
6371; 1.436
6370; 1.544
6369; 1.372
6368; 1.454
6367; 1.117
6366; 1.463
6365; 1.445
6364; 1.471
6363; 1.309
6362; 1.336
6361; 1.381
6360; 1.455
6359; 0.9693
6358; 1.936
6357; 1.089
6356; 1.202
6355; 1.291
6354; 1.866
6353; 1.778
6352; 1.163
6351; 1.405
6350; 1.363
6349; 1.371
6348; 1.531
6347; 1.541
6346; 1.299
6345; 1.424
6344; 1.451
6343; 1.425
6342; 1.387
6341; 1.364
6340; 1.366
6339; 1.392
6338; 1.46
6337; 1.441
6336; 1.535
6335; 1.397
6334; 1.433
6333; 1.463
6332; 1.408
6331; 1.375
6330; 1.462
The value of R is 1.42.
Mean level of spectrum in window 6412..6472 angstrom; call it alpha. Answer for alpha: 1.4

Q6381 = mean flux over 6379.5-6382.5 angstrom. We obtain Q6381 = 1.51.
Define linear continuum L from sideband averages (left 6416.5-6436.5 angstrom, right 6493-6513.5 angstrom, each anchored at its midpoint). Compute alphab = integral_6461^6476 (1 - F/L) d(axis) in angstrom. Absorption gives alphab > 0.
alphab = 0.0 angstrom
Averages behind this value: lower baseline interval 1.42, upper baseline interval 1.41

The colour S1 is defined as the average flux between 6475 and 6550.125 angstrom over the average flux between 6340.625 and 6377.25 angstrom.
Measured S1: 1.02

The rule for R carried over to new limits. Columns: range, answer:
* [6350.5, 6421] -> 1.42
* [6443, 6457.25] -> 1.4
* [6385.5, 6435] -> 1.43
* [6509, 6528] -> 1.44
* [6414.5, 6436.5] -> 1.42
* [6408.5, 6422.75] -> 1.39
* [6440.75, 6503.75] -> 1.4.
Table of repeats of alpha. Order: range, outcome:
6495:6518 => 1.43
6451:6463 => 1.41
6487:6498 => 1.36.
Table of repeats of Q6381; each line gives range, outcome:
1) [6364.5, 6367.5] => 1.34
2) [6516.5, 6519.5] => 1.31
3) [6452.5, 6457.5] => 1.36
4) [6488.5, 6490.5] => 1.41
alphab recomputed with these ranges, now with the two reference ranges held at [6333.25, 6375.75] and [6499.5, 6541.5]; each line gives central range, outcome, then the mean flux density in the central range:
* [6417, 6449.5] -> 0.5 angstrom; 1.41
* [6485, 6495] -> 0.7 angstrom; 1.35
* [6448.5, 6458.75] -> 0.2 angstrom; 1.41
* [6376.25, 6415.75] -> -0.6 angstrom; 1.45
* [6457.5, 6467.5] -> 0.4 angstrom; 1.39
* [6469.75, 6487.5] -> -0.3 angstrom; 1.46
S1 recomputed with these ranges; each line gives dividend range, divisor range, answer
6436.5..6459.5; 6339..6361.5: 0.99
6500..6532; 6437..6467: 1.03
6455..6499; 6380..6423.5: 0.98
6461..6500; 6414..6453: 0.99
